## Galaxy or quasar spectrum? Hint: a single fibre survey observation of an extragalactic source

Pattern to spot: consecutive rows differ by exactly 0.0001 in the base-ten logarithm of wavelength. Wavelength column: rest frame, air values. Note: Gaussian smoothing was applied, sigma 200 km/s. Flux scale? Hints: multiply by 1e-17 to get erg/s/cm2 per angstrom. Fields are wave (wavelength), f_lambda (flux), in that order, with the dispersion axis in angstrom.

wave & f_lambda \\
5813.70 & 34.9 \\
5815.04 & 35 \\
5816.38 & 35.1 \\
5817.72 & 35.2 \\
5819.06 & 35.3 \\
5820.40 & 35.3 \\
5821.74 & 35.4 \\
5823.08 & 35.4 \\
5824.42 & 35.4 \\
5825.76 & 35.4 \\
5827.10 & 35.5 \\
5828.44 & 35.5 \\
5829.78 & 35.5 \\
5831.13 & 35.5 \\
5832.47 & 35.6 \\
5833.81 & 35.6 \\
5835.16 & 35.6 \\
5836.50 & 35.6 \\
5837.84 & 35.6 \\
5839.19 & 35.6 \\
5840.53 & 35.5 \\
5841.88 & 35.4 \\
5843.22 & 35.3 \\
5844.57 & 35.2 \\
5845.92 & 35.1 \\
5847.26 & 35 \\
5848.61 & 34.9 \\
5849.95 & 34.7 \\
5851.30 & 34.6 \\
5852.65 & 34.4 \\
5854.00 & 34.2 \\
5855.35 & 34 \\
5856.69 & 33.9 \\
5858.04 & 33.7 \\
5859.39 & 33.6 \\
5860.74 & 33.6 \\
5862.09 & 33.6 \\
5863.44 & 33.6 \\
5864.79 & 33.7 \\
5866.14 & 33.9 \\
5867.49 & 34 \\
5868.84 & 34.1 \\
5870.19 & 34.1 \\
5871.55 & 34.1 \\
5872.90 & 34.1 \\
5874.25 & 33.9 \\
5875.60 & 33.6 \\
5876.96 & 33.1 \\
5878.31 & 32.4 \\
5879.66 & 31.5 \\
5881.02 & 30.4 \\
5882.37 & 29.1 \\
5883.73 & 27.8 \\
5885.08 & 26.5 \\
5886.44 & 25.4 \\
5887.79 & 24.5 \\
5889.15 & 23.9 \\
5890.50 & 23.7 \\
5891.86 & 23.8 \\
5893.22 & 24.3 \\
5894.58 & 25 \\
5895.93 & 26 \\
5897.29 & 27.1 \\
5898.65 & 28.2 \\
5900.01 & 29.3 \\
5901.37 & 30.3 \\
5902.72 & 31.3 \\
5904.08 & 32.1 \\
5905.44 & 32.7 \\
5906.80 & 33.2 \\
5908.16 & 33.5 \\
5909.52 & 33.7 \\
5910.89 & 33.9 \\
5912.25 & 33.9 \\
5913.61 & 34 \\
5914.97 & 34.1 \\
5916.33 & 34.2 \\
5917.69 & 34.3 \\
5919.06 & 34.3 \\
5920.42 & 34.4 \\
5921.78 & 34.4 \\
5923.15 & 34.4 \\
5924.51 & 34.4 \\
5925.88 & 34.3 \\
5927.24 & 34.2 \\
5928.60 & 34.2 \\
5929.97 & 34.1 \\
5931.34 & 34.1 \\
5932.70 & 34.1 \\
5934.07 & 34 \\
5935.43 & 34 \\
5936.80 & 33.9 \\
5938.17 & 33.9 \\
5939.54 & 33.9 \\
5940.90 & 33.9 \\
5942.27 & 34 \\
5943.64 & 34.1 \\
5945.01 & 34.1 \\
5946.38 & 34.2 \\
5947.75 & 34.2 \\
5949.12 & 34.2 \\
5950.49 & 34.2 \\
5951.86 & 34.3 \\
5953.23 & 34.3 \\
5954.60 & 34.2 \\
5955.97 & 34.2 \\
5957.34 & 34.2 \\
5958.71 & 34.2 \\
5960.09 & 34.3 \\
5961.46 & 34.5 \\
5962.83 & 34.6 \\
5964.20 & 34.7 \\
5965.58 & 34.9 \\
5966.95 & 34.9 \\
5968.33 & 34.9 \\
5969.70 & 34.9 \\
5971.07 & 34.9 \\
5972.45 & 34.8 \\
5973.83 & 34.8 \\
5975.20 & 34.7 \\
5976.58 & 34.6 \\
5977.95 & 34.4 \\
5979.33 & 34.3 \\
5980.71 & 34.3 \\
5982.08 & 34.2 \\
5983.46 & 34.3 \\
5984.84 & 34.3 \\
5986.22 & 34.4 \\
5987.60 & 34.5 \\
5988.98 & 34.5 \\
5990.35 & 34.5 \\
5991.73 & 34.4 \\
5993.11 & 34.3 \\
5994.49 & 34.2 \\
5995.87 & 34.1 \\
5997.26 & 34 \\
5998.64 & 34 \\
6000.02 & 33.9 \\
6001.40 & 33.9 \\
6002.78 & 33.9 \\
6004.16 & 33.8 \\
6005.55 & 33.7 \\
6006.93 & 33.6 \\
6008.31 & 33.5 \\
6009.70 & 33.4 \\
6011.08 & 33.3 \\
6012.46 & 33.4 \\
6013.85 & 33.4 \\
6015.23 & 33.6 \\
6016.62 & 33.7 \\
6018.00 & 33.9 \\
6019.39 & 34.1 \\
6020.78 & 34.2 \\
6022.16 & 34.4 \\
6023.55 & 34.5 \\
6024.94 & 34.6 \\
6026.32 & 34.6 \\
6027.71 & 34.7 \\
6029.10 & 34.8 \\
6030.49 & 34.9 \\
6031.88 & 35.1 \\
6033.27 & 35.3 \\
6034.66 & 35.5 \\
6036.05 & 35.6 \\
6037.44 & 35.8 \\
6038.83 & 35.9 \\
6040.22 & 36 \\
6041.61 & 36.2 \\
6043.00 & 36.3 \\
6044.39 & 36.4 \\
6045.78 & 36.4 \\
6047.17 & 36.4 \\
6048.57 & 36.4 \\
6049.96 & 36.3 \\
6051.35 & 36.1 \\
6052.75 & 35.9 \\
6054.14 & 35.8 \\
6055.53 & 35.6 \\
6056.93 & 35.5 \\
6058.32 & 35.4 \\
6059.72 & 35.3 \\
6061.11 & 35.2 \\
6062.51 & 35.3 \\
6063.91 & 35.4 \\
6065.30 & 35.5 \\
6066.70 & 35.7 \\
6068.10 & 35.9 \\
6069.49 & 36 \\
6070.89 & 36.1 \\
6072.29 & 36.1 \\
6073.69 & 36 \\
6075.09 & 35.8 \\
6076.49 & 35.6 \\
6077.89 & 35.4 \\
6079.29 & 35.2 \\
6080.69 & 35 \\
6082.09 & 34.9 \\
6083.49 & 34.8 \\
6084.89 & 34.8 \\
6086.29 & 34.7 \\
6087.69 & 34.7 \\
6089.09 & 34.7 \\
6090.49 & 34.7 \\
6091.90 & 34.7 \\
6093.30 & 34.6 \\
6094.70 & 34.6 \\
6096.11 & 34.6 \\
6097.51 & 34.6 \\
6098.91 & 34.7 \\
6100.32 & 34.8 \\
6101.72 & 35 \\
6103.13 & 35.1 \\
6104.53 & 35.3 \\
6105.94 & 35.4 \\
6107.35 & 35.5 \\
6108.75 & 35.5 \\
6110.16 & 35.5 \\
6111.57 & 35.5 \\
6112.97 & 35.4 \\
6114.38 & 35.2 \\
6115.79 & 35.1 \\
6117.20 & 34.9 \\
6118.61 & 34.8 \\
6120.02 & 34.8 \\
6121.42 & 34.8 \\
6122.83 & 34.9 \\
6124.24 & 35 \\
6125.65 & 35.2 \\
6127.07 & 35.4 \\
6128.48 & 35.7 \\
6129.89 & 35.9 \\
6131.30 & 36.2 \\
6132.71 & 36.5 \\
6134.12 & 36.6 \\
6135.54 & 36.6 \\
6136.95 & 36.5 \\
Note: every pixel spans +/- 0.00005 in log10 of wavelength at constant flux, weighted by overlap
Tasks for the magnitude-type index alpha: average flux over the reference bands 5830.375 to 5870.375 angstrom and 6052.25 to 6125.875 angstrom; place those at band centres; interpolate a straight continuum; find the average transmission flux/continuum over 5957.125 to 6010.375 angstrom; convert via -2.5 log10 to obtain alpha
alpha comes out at 0.02 mag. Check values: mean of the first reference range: 34.6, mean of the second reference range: 35.2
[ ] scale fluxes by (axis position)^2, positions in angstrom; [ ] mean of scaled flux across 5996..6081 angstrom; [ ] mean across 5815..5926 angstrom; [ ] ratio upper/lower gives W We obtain 1.1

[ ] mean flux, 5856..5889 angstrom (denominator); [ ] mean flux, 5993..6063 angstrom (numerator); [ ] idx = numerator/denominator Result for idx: 1.1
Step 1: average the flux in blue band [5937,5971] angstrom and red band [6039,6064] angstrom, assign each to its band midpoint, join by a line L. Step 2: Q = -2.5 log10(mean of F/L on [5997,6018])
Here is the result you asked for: 0.05 mag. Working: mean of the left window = 34.3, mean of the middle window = 33.7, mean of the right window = 35.9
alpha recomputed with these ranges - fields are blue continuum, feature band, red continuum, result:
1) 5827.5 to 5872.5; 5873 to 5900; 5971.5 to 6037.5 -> 0.23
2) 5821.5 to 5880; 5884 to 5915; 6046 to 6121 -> 0.19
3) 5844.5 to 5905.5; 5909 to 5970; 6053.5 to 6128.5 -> -0.06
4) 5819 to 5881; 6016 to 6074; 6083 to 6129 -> -0.02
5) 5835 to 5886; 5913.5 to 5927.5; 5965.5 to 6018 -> -0.01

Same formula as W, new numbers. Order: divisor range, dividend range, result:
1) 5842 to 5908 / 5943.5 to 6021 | 1.13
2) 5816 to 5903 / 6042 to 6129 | 1.17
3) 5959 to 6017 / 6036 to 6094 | 1.07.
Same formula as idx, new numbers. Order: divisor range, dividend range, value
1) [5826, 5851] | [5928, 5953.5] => 0.96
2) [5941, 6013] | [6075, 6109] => 1.02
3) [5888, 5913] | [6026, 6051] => 1.23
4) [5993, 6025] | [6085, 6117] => 1.03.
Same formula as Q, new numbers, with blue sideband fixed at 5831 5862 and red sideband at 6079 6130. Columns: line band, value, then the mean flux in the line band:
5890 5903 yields 0.286 mag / 26.8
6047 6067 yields -0.022 mag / 35.7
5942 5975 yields 0.015 mag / 34.5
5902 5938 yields 0.034 mag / 33.8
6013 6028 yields 0.026 mag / 34.1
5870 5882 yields 0.064 mag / 32.9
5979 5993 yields 0.018 mag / 34.4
